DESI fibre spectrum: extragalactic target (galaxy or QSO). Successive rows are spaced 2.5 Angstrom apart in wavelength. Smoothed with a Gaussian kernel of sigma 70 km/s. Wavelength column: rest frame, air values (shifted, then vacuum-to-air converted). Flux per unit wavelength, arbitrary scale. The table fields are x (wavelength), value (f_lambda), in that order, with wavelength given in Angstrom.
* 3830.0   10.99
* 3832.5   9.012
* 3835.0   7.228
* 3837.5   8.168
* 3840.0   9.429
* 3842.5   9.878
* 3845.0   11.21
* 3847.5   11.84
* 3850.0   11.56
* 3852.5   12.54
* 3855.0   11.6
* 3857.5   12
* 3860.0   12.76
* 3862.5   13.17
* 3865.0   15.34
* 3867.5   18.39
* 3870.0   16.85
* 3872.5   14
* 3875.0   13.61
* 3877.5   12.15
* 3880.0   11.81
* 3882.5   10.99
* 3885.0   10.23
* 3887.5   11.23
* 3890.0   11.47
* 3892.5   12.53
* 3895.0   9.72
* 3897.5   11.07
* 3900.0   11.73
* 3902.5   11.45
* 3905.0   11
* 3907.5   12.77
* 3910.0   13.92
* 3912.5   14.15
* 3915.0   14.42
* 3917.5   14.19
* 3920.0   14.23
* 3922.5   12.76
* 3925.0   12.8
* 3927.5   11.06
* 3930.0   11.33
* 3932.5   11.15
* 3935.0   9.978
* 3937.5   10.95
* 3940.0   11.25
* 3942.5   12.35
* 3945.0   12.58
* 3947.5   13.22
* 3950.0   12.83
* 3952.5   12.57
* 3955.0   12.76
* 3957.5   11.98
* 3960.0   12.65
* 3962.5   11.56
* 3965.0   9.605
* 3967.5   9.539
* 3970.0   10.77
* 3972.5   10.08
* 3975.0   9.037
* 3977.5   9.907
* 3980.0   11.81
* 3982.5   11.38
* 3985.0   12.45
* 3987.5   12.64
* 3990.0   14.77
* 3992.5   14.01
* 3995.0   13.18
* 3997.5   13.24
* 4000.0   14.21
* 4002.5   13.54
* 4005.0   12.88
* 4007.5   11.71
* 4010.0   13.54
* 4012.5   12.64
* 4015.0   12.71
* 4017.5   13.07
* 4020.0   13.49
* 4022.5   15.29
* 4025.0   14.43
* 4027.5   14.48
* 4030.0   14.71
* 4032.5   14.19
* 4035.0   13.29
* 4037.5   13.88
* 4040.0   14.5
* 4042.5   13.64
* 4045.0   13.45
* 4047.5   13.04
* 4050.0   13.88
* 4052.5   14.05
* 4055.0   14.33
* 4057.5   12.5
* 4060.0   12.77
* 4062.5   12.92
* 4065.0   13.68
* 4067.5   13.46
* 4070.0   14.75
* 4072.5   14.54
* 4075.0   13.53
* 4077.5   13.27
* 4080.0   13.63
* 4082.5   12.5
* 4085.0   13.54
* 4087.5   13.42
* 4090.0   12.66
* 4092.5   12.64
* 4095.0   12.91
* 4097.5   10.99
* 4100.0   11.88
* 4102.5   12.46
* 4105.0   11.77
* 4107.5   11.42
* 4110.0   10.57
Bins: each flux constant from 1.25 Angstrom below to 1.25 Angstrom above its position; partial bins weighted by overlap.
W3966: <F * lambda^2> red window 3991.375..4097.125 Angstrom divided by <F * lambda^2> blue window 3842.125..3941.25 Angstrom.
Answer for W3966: 1.2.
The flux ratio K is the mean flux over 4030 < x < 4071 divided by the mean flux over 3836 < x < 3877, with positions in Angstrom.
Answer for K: 1.08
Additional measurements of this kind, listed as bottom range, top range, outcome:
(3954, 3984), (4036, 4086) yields 1.24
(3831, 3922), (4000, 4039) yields 1.12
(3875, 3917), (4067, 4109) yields 1.07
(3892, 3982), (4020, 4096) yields 1.16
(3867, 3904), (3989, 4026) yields 1.09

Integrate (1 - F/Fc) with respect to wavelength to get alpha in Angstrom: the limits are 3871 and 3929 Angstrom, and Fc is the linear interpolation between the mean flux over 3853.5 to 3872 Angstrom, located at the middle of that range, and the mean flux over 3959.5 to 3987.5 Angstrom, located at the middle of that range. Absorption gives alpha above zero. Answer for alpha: 3.3 Angstrom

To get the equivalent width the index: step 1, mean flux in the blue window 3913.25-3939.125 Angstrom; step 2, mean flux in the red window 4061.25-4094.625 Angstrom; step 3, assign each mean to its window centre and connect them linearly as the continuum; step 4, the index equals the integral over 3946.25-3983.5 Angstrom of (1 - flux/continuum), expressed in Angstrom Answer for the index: 3.8 Angstrom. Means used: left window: 12.3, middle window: 11.3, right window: 13.4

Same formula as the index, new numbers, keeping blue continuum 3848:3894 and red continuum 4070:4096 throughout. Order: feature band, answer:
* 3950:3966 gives 1.3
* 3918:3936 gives 1.3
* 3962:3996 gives 4.3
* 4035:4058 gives -0.8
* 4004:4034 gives -0.9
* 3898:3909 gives 1.0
